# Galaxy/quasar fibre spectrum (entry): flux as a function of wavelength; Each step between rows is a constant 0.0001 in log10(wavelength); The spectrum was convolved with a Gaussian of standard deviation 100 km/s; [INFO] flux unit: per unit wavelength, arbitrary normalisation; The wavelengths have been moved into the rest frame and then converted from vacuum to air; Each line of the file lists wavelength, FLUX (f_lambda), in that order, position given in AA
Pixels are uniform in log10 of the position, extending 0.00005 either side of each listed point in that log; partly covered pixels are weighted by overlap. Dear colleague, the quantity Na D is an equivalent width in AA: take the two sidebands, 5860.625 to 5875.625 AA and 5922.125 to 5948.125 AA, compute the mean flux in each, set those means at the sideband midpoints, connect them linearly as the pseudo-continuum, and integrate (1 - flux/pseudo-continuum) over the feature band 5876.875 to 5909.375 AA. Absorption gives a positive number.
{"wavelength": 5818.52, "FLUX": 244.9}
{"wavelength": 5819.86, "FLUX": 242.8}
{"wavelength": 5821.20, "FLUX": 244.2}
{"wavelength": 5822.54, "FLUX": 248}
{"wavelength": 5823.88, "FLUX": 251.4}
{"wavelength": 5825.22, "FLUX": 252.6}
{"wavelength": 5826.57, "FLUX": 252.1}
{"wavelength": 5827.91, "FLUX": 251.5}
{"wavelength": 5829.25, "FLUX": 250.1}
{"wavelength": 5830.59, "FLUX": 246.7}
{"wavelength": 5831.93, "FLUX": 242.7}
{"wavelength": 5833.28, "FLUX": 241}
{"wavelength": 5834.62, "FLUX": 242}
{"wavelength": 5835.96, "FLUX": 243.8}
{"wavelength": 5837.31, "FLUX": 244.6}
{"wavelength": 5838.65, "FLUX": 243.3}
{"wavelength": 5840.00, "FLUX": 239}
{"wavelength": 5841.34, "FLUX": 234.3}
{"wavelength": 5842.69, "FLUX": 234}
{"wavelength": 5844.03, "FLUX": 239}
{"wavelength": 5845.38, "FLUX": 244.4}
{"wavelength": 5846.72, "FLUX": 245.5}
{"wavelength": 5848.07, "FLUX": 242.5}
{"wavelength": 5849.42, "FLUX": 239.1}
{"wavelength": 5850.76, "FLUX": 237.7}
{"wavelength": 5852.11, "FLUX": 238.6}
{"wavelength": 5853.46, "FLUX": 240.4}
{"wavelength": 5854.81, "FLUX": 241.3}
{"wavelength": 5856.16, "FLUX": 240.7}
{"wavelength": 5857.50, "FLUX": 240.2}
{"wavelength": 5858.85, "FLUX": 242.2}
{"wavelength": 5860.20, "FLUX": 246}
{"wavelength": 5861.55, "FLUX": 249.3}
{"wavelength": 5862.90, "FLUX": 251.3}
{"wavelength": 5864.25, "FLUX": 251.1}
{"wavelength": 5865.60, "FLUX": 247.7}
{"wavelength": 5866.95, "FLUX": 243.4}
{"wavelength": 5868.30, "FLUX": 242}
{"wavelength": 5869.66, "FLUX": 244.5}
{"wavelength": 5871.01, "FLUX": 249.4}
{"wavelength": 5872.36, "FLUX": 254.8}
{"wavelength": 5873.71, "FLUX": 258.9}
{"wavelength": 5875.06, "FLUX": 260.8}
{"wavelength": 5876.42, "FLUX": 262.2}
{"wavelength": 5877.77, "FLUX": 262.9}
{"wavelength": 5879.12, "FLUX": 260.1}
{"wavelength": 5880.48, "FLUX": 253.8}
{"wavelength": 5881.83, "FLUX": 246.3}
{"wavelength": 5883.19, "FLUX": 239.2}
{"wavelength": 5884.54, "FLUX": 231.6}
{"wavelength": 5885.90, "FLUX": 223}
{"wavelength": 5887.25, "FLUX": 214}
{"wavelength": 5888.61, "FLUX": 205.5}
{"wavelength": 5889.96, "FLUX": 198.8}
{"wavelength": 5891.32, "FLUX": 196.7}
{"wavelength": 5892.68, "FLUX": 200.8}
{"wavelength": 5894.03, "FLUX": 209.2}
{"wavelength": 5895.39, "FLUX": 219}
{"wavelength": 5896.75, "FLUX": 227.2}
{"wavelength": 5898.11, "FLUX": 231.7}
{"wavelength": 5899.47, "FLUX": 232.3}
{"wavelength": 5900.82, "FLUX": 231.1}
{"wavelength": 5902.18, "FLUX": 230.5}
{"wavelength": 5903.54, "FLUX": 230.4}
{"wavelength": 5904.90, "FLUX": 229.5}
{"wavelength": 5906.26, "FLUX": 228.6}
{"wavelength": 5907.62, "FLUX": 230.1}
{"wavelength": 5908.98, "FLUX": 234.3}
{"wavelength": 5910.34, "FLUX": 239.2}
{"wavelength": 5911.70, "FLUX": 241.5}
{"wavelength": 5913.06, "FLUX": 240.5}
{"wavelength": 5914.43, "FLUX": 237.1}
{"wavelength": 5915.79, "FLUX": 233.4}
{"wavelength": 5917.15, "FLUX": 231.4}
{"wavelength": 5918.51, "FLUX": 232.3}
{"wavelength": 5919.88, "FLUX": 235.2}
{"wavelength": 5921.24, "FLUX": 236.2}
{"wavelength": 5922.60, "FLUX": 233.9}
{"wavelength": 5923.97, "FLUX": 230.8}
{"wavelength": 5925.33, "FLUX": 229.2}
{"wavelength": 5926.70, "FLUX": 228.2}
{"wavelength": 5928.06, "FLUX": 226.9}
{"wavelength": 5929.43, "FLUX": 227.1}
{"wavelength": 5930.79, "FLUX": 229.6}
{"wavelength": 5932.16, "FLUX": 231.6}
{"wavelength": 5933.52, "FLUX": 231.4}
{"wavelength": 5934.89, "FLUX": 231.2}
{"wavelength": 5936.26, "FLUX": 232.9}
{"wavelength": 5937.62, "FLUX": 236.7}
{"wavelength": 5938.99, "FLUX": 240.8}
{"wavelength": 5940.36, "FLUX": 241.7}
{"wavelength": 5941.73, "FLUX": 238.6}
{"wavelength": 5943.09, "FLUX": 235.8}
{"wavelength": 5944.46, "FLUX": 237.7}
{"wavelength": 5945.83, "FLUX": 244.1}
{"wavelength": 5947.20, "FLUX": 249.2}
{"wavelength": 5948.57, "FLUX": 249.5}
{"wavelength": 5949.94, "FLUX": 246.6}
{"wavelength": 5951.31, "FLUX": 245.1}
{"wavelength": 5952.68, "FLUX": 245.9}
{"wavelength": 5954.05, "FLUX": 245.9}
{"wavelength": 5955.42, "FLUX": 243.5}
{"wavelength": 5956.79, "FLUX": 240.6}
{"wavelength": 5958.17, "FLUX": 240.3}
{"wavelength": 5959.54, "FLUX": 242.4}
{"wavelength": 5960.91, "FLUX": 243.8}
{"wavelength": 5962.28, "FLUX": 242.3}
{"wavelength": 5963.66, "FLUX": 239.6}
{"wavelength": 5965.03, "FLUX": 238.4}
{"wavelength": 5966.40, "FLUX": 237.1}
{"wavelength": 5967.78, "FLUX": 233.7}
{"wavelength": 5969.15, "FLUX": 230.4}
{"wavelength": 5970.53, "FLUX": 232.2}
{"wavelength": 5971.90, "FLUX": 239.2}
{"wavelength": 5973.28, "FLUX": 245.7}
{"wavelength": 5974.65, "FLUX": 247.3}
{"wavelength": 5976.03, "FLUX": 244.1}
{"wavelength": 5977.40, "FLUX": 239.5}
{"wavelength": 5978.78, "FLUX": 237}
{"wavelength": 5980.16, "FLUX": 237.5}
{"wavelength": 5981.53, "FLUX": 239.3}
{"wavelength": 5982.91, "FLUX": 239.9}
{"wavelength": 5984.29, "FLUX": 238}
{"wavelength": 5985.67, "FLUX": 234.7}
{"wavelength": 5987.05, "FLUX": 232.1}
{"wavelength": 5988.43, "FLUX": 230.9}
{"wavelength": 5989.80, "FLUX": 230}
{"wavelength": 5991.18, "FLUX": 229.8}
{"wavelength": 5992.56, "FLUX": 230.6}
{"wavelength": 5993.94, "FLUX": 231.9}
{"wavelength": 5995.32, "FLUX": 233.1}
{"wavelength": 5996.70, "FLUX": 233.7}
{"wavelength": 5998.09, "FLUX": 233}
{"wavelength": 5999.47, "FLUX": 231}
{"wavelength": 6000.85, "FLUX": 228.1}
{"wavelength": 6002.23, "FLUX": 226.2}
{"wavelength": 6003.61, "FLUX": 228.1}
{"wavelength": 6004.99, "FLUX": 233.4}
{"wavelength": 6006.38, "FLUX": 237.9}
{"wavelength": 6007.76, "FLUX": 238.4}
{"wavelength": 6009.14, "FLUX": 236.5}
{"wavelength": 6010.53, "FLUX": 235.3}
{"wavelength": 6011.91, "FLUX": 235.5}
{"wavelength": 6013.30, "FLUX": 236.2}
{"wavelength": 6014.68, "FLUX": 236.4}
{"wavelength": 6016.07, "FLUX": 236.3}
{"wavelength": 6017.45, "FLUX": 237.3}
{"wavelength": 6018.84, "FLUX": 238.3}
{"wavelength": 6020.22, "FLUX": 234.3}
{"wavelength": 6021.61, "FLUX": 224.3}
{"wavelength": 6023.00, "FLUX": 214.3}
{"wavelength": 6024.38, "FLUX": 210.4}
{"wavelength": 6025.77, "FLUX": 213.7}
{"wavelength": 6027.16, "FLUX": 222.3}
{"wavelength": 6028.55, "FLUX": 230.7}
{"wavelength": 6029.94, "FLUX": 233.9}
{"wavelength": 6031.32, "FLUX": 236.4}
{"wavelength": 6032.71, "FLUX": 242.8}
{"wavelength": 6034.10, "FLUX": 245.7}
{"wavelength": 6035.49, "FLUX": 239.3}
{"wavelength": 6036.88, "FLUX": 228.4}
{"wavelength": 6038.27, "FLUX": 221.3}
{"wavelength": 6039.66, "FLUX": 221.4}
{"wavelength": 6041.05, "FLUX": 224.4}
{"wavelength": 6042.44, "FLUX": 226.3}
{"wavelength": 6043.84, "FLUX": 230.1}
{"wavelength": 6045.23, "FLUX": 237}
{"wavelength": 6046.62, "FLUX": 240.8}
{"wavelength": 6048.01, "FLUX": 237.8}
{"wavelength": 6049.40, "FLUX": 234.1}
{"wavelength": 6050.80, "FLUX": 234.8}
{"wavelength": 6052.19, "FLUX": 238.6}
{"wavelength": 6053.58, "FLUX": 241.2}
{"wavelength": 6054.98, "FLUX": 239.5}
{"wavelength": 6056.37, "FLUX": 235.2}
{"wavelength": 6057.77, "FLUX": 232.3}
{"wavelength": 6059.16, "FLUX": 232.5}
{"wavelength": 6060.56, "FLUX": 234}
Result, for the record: 2.2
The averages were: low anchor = 250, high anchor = 235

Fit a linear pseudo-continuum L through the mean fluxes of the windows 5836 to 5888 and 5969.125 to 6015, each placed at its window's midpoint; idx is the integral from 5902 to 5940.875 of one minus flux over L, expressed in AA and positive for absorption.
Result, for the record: 1.1 AA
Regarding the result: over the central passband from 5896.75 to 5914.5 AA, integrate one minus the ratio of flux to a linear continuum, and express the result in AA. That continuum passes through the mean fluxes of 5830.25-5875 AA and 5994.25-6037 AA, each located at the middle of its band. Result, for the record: 0.50 AA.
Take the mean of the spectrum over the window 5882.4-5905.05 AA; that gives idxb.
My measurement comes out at 221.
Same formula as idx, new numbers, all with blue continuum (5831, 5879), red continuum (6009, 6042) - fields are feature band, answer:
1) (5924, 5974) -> -0.2 AA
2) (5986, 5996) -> 0.1 AA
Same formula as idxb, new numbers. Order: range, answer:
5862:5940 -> 235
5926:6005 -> 237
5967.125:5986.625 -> 238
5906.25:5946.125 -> 234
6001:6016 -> 234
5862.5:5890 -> 244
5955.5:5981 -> 240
